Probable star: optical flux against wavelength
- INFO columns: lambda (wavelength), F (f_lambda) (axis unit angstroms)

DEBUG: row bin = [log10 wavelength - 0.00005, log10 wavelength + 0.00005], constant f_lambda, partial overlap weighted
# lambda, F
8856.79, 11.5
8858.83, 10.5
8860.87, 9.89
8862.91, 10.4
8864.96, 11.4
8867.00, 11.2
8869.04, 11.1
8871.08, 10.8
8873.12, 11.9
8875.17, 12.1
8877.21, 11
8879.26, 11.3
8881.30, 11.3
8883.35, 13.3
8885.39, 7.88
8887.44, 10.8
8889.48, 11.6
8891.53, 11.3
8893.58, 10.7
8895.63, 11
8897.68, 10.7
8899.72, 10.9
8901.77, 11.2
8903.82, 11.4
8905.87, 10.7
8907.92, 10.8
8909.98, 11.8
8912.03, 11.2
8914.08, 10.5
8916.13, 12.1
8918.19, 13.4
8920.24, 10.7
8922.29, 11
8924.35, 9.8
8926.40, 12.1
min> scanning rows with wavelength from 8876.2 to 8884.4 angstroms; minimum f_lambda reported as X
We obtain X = 11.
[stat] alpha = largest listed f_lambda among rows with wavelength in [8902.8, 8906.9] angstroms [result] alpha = 11.4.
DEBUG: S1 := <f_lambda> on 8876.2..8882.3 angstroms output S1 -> 11.2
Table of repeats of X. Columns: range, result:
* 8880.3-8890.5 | 7.88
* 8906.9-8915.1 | 10.5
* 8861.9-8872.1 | 10.4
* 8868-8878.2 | 10.8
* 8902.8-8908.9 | 10.7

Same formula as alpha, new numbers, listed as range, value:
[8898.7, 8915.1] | 11.8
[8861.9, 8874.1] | 11.9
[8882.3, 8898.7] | 13.3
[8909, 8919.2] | 13.4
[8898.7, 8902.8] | 11.2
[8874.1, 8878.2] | 12.1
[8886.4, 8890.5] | 11.6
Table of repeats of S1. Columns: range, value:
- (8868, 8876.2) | 11.5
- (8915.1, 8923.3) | 11.8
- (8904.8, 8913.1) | 11.1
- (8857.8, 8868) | 10.7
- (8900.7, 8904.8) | 11.3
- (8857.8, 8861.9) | 10.2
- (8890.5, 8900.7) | 10.9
